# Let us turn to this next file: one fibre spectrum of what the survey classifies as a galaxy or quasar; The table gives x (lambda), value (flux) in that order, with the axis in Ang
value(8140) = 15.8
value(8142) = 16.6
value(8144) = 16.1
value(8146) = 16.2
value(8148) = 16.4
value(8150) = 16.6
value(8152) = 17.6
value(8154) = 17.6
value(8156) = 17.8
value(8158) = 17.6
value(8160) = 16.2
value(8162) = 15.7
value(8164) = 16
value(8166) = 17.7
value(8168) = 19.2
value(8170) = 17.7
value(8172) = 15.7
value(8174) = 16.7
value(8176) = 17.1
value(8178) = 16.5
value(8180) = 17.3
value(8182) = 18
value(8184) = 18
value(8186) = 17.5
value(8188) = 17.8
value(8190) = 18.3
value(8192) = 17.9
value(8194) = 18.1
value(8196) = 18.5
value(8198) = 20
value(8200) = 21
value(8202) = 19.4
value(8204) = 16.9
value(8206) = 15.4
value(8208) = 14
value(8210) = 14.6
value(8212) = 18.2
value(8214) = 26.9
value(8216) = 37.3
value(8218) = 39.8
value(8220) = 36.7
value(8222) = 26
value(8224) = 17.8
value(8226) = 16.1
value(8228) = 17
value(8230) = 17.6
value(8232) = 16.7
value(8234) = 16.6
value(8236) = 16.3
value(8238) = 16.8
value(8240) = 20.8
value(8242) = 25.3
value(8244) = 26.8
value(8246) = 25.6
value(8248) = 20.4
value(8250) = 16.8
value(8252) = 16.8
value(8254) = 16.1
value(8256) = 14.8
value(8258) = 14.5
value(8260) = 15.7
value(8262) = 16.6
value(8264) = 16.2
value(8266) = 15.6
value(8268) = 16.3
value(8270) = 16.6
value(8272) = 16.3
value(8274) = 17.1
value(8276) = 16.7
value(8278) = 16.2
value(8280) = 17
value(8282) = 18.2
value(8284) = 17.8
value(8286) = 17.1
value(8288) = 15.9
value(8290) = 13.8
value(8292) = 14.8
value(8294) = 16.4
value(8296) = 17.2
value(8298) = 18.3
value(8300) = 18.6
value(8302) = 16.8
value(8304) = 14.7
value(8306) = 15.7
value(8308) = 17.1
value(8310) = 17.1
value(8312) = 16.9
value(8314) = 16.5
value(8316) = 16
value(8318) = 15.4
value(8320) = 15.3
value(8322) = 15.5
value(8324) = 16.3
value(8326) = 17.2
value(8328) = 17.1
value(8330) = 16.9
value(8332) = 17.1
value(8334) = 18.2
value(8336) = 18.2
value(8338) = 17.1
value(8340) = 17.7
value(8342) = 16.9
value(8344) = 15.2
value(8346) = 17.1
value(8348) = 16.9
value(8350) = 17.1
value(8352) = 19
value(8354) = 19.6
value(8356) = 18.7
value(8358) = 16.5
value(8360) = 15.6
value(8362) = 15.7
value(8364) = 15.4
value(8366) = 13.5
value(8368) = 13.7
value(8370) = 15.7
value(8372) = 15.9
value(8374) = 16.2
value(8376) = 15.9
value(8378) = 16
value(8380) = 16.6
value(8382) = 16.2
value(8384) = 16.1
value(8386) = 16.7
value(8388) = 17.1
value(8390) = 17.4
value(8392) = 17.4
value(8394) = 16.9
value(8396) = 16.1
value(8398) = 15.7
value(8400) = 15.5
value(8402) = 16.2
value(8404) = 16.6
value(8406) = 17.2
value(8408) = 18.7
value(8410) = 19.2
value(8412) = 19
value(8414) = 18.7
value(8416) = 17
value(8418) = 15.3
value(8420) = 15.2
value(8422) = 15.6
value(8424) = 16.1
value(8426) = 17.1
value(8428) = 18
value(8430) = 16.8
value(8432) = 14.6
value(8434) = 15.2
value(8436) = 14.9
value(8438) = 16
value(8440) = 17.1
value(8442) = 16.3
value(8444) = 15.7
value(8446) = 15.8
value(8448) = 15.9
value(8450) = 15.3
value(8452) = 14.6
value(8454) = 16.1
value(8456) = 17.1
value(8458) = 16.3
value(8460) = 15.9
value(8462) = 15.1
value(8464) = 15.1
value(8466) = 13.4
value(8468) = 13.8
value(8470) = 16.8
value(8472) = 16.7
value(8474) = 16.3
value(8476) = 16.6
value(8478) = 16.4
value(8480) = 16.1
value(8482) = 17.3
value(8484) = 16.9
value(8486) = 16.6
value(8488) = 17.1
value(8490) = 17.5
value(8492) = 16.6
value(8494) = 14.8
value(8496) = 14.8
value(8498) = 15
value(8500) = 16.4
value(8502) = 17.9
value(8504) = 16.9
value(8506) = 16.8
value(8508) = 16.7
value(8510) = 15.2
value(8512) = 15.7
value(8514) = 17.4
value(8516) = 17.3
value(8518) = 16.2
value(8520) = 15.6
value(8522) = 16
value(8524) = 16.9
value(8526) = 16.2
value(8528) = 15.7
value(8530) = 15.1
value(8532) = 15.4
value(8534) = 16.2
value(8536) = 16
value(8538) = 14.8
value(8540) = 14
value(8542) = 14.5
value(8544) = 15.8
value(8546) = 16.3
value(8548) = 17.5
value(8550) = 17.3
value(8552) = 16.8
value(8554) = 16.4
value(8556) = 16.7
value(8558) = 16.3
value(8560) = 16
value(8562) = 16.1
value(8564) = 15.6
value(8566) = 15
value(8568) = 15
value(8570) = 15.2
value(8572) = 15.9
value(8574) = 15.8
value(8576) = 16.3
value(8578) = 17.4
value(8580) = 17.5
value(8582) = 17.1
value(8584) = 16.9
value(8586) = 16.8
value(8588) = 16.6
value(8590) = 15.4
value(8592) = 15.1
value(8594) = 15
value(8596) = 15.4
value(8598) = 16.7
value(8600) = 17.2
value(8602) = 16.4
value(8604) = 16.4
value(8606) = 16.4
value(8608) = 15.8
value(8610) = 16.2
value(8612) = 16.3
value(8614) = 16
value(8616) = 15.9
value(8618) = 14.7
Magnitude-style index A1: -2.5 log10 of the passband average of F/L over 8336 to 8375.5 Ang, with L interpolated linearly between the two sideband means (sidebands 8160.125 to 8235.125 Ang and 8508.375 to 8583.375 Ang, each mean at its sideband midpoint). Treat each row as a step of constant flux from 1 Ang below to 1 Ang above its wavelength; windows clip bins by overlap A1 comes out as 0.09 mag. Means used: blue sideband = 19.5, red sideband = 16.1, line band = 16.5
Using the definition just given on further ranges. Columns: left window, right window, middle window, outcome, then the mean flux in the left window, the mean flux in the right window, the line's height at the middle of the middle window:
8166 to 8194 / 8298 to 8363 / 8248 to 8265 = 0.066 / 17.5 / 16.9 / 17.2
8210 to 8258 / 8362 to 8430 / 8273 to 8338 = 0.159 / 21.6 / 16.5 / 19.3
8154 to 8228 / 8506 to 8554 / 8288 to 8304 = 0.128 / 19.5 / 16.1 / 18.5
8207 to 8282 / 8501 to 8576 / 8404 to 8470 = 0.071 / 19.6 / 16.1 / 17.3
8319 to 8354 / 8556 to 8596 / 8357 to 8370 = 0.124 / 17.1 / 16.1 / 16.9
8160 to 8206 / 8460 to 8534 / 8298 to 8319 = 0.032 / 17.7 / 16.1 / 17.1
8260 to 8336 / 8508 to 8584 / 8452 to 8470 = 0.059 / 16.6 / 16.1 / 16.2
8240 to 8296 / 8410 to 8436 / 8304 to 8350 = 0.032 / 17.5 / 16.6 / 17.2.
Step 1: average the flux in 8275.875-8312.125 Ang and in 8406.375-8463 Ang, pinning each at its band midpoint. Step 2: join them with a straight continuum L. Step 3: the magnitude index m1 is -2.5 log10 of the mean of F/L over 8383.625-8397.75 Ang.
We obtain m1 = -0.02 mag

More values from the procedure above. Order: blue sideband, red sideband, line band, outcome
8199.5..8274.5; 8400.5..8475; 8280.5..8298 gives 0.141 mag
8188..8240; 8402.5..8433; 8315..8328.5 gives 0.161 mag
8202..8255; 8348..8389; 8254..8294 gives 0.206 mag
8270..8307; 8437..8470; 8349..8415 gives -0.045 mag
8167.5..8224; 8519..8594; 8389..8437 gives 0.067 mag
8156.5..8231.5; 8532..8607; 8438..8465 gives 0.085 mag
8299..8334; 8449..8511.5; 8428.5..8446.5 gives 0.021 mag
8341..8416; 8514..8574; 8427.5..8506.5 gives 0.017 mag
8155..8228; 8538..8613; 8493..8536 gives 0.037 mag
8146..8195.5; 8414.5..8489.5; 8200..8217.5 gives -0.219 mag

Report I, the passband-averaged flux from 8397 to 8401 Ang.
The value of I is 15.6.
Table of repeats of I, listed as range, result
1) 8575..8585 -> 17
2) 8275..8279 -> 16.4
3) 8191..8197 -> 18.2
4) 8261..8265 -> 16.4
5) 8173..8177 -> 16.9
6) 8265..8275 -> 16.4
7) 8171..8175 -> 16.2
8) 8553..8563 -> 16.3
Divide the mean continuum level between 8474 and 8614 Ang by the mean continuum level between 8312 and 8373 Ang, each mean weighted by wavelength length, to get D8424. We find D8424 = 1.0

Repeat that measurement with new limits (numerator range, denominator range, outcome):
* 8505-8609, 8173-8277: 0.84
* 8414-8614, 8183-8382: 0.90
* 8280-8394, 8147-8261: 0.87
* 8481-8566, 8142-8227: 0.84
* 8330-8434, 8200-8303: 0.88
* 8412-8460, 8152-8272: 0.85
